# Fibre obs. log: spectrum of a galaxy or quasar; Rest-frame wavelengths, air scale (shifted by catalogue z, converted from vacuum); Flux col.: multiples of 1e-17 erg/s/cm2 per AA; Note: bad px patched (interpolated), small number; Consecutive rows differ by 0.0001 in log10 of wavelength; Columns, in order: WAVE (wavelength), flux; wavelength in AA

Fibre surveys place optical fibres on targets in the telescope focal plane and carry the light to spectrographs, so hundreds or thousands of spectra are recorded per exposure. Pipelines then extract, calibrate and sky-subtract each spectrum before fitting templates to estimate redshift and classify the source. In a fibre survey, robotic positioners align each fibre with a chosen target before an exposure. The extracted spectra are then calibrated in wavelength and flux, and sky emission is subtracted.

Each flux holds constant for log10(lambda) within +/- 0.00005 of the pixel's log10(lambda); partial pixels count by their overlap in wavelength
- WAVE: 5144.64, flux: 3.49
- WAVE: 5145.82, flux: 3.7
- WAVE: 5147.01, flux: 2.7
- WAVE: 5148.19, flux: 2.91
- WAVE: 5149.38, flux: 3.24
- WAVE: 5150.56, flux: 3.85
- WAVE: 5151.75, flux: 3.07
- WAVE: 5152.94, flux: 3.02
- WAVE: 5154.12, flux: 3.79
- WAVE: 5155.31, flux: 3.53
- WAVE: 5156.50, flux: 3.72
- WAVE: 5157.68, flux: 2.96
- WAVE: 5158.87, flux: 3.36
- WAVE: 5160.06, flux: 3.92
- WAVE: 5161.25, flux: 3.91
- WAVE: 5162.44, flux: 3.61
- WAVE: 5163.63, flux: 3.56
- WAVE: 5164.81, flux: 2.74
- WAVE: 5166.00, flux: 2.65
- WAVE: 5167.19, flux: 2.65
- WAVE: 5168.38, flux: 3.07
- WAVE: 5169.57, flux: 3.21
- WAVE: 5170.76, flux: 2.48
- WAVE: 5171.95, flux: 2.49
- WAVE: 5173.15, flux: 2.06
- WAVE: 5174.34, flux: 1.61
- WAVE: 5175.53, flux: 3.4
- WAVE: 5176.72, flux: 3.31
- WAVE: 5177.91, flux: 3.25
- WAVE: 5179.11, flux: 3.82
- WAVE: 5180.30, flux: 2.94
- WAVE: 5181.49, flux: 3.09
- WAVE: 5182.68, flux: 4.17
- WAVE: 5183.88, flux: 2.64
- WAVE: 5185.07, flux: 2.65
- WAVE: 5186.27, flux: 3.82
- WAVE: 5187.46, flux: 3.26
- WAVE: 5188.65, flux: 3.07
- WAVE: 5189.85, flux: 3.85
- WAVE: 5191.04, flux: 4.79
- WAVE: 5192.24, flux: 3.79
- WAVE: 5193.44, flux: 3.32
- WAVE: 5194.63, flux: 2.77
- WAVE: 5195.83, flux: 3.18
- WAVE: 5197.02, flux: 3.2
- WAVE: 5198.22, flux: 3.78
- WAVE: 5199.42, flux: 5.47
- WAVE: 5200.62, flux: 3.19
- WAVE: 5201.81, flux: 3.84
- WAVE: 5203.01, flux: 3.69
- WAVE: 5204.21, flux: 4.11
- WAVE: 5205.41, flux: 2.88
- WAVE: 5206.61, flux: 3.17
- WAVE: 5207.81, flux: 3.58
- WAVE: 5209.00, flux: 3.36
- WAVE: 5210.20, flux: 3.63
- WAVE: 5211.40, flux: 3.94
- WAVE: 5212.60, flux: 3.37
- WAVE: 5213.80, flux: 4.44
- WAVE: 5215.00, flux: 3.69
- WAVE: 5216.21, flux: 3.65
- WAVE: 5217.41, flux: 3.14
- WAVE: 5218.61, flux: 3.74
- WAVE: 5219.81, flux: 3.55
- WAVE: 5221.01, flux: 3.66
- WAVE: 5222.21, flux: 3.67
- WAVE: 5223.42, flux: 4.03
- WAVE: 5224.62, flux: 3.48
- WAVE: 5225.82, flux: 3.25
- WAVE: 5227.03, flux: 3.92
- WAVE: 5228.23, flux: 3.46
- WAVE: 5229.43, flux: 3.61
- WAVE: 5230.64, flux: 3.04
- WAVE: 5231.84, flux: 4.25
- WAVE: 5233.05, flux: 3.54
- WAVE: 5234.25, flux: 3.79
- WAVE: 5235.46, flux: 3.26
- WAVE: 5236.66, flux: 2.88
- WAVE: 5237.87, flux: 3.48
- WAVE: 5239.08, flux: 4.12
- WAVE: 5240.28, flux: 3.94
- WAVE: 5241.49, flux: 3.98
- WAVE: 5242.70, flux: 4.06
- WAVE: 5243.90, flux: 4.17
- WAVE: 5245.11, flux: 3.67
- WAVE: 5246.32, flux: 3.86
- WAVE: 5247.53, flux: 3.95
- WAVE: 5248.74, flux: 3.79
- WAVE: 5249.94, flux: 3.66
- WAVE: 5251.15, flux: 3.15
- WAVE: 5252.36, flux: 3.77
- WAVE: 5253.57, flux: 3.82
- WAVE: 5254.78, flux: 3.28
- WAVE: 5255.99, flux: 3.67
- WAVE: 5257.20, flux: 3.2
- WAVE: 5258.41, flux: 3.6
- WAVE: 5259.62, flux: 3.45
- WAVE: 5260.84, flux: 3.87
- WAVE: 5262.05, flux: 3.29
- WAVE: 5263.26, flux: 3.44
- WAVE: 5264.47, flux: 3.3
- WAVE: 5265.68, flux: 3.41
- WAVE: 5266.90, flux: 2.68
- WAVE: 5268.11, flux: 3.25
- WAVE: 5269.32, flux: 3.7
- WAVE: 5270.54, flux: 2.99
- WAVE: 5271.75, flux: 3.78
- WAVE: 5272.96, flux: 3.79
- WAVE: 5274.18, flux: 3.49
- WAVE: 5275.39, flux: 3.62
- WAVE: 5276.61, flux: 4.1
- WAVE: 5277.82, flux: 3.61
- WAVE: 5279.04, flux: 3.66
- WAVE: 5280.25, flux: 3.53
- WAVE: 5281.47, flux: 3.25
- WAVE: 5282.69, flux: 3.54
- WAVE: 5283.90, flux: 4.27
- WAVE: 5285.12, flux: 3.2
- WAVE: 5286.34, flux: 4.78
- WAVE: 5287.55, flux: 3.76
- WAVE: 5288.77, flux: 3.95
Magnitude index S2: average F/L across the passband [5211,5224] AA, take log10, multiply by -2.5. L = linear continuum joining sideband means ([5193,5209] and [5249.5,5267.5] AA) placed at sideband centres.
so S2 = -0.058 mag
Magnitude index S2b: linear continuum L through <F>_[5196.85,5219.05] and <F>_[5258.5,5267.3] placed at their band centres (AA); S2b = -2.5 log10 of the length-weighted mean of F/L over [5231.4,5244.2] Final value -0.07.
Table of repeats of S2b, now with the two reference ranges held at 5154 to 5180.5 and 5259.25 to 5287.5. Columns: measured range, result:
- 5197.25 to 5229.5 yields -0.111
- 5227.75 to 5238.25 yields -0.025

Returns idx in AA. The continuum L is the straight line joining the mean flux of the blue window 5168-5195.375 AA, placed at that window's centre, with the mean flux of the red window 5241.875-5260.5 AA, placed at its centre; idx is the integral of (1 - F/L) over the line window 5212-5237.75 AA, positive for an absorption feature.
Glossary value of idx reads -0.8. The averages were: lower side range 3.17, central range 3.59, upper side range 3.68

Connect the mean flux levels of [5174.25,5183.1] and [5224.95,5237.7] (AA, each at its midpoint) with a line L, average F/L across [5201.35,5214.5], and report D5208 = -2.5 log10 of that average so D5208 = -0.07 mag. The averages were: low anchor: 3.27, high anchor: 3.5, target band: 3.64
